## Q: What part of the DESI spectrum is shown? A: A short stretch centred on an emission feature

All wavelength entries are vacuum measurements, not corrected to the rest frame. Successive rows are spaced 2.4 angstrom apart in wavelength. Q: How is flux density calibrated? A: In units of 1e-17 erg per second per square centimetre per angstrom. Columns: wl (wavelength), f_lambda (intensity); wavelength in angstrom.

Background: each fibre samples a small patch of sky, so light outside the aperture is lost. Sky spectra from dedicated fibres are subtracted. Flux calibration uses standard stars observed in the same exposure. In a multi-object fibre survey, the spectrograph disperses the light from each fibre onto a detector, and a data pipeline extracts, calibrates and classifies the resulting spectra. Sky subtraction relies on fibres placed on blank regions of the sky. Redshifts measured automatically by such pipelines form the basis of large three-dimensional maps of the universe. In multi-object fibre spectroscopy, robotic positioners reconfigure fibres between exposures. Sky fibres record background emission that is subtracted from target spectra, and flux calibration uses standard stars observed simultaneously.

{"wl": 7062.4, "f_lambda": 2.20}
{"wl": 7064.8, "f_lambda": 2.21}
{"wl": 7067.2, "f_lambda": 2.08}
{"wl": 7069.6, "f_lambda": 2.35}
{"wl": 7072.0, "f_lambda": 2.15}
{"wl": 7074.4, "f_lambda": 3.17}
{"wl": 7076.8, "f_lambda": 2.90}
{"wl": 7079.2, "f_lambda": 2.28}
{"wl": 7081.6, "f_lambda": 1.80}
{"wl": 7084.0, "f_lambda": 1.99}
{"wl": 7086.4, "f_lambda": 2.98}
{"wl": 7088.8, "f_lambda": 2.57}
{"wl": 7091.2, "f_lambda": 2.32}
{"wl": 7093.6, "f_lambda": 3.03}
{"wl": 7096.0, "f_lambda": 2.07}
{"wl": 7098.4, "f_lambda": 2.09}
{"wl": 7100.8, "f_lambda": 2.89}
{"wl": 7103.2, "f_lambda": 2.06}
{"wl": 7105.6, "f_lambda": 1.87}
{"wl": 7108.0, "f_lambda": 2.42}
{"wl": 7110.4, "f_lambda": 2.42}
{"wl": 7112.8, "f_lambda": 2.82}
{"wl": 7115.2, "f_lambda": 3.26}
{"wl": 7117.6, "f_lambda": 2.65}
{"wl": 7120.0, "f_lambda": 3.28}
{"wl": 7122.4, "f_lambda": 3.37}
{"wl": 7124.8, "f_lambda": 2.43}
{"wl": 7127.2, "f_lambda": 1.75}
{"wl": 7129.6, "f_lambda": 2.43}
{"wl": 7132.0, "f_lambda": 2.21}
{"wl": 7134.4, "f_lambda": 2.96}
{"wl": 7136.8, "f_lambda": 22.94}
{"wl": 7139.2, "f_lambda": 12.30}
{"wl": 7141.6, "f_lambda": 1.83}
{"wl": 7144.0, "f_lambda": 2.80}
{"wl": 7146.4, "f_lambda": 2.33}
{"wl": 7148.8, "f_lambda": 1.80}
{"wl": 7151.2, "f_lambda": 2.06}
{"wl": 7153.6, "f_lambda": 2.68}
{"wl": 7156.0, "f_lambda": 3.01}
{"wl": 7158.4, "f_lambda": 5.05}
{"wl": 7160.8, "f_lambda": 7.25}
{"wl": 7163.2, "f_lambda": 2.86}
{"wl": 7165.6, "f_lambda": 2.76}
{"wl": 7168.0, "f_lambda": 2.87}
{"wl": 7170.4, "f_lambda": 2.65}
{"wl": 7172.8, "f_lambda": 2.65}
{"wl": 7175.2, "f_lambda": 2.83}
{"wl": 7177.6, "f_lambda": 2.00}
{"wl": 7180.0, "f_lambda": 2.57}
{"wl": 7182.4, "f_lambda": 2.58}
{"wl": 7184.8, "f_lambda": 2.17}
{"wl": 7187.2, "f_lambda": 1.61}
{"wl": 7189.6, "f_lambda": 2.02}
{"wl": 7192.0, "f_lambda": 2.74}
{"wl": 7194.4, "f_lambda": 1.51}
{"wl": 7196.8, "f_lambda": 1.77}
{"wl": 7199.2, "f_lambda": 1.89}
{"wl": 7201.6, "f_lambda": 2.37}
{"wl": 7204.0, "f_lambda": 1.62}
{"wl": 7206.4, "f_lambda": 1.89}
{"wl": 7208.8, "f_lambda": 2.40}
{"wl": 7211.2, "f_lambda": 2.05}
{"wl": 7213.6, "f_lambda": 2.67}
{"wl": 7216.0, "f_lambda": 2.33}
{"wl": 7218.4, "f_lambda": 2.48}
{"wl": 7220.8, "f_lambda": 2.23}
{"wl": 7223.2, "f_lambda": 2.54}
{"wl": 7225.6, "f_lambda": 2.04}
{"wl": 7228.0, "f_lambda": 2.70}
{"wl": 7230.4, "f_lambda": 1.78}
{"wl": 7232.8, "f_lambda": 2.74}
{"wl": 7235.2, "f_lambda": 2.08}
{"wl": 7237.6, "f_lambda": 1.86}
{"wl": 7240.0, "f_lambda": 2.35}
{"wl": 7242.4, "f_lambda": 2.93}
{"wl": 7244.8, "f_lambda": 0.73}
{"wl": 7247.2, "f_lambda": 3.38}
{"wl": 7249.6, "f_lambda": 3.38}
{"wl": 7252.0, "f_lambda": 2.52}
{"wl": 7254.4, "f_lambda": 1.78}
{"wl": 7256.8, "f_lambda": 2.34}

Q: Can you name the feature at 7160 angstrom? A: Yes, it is [N II]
